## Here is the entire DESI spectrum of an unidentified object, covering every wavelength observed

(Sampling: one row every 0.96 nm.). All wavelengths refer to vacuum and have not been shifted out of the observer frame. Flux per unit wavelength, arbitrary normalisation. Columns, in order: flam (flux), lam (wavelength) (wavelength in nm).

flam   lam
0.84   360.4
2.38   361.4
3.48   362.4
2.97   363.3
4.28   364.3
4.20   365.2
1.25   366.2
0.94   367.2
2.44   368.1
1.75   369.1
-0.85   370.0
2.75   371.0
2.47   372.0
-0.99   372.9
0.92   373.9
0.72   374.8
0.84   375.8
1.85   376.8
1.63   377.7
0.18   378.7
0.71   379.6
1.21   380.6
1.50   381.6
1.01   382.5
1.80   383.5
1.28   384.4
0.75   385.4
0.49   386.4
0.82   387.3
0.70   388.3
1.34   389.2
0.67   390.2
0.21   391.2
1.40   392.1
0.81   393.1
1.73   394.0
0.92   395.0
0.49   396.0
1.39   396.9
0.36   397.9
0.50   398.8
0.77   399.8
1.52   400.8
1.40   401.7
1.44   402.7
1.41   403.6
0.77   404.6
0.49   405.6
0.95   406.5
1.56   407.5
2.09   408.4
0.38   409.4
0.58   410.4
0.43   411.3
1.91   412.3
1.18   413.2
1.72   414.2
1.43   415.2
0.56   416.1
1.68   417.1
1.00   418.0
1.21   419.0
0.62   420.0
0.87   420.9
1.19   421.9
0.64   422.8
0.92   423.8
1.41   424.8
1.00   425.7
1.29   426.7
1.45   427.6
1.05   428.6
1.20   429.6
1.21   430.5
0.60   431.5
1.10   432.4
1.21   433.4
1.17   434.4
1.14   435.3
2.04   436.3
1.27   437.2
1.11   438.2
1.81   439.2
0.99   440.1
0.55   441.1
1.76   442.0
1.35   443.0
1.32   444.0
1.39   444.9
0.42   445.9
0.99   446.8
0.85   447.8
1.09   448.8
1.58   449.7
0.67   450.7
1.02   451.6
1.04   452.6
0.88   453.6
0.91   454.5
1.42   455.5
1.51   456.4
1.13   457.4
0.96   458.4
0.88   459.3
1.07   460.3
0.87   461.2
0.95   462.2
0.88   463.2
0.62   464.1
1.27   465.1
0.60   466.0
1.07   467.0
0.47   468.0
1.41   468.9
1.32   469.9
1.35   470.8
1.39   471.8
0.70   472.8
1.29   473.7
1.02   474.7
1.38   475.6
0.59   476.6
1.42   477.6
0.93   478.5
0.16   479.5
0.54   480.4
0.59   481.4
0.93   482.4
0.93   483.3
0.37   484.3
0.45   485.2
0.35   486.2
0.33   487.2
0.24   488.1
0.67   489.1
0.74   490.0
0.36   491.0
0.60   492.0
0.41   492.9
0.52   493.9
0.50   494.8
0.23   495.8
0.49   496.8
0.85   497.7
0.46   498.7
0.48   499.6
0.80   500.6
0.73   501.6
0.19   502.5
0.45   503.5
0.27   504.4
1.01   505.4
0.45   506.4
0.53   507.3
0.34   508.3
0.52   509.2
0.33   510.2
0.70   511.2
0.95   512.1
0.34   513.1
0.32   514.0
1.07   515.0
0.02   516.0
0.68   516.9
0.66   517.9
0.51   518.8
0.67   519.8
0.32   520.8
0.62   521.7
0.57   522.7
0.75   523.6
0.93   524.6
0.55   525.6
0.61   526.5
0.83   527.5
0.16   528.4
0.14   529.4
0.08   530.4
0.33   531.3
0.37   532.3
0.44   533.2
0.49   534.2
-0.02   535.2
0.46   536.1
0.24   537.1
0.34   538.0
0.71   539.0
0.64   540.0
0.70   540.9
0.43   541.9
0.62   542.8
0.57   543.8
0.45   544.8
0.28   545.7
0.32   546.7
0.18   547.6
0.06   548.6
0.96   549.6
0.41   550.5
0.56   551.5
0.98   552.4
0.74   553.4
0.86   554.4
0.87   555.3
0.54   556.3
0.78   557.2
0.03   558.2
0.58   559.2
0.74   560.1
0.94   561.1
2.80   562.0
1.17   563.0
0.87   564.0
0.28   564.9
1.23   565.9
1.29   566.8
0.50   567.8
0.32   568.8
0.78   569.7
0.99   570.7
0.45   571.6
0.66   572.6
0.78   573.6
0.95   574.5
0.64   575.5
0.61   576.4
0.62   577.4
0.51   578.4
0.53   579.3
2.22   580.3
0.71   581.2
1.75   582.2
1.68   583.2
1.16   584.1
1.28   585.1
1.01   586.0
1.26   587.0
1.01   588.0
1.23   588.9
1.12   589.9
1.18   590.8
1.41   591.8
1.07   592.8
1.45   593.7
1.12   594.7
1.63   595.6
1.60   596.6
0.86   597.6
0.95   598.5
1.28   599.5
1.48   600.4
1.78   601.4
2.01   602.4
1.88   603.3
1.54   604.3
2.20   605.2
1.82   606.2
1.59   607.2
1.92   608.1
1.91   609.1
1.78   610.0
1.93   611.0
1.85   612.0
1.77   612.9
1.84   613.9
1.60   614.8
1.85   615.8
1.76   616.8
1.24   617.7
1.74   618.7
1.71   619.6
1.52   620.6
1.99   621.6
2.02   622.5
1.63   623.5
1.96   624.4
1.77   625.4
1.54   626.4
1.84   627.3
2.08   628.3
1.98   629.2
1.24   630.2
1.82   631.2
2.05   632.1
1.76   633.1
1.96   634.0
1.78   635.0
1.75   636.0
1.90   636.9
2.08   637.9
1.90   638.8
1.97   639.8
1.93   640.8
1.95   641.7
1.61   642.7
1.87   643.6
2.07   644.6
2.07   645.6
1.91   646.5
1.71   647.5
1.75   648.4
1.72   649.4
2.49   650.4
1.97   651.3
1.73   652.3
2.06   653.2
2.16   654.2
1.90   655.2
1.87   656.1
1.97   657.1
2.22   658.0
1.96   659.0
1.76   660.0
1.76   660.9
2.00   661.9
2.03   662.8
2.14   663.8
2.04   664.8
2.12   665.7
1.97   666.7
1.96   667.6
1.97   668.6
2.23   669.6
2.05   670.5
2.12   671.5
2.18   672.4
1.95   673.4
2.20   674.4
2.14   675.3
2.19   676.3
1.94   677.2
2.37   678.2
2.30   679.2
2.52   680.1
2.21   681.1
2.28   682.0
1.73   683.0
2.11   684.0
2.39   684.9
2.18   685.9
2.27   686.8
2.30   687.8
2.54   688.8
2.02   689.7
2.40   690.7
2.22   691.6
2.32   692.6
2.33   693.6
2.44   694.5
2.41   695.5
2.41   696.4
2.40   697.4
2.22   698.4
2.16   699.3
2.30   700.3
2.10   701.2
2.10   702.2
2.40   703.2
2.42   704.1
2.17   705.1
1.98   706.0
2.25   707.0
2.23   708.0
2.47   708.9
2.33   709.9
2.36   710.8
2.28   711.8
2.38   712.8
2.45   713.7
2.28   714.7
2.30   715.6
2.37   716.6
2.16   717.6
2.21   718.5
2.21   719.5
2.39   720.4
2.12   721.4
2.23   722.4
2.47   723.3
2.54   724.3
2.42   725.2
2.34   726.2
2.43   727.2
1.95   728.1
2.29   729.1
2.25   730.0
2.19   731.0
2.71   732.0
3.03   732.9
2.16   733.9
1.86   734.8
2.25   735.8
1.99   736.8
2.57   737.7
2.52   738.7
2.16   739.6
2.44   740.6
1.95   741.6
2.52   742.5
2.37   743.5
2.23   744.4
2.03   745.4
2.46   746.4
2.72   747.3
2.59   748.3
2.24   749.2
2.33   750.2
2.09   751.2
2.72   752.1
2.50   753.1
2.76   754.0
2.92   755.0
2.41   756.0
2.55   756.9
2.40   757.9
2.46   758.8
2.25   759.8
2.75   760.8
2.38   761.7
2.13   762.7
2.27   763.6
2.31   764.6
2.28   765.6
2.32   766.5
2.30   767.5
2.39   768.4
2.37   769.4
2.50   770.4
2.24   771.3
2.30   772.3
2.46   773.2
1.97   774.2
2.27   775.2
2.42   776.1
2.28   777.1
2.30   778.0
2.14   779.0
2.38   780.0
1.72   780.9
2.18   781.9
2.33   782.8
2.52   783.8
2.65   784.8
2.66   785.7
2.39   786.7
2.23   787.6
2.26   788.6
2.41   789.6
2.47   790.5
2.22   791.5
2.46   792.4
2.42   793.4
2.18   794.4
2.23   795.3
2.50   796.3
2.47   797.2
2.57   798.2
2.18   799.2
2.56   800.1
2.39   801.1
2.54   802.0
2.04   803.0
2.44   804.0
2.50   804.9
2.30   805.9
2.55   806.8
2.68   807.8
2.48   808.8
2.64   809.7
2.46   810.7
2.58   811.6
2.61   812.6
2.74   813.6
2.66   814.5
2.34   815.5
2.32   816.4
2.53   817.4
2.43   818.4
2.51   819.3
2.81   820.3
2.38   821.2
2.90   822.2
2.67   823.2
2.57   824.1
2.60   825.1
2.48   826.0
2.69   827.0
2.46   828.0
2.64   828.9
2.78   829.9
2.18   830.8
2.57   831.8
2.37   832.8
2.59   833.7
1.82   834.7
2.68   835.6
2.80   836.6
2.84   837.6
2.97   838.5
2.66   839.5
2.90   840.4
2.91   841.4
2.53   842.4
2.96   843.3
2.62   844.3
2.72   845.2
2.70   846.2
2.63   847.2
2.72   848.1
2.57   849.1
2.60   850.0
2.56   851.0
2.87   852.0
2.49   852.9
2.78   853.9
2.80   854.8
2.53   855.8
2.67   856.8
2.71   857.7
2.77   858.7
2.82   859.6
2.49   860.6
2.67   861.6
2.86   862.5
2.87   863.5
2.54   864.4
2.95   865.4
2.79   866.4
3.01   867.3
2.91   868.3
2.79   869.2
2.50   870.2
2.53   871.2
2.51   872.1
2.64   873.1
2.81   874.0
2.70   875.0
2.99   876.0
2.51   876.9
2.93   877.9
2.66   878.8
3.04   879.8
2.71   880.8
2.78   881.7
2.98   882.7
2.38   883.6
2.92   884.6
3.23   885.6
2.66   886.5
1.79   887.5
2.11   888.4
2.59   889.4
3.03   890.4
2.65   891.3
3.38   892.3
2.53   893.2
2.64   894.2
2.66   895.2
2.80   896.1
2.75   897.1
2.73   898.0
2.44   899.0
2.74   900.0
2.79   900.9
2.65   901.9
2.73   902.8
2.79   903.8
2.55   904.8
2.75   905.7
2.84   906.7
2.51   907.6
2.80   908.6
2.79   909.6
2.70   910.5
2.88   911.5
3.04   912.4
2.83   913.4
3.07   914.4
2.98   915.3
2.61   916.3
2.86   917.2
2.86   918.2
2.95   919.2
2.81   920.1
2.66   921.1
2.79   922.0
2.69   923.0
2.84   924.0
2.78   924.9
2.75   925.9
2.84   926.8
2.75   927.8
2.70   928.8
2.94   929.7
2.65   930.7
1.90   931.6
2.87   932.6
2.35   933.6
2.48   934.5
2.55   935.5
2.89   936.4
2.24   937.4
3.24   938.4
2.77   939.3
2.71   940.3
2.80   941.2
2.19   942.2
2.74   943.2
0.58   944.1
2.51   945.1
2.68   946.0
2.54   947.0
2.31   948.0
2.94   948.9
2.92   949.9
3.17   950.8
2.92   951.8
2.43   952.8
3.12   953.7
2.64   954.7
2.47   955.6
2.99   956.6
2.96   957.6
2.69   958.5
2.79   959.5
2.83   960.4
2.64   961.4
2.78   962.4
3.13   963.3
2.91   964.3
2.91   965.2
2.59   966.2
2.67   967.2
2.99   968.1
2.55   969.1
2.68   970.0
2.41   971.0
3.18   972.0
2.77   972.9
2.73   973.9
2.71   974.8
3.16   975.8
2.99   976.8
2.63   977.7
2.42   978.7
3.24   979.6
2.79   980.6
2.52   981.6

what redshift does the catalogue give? 0.51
